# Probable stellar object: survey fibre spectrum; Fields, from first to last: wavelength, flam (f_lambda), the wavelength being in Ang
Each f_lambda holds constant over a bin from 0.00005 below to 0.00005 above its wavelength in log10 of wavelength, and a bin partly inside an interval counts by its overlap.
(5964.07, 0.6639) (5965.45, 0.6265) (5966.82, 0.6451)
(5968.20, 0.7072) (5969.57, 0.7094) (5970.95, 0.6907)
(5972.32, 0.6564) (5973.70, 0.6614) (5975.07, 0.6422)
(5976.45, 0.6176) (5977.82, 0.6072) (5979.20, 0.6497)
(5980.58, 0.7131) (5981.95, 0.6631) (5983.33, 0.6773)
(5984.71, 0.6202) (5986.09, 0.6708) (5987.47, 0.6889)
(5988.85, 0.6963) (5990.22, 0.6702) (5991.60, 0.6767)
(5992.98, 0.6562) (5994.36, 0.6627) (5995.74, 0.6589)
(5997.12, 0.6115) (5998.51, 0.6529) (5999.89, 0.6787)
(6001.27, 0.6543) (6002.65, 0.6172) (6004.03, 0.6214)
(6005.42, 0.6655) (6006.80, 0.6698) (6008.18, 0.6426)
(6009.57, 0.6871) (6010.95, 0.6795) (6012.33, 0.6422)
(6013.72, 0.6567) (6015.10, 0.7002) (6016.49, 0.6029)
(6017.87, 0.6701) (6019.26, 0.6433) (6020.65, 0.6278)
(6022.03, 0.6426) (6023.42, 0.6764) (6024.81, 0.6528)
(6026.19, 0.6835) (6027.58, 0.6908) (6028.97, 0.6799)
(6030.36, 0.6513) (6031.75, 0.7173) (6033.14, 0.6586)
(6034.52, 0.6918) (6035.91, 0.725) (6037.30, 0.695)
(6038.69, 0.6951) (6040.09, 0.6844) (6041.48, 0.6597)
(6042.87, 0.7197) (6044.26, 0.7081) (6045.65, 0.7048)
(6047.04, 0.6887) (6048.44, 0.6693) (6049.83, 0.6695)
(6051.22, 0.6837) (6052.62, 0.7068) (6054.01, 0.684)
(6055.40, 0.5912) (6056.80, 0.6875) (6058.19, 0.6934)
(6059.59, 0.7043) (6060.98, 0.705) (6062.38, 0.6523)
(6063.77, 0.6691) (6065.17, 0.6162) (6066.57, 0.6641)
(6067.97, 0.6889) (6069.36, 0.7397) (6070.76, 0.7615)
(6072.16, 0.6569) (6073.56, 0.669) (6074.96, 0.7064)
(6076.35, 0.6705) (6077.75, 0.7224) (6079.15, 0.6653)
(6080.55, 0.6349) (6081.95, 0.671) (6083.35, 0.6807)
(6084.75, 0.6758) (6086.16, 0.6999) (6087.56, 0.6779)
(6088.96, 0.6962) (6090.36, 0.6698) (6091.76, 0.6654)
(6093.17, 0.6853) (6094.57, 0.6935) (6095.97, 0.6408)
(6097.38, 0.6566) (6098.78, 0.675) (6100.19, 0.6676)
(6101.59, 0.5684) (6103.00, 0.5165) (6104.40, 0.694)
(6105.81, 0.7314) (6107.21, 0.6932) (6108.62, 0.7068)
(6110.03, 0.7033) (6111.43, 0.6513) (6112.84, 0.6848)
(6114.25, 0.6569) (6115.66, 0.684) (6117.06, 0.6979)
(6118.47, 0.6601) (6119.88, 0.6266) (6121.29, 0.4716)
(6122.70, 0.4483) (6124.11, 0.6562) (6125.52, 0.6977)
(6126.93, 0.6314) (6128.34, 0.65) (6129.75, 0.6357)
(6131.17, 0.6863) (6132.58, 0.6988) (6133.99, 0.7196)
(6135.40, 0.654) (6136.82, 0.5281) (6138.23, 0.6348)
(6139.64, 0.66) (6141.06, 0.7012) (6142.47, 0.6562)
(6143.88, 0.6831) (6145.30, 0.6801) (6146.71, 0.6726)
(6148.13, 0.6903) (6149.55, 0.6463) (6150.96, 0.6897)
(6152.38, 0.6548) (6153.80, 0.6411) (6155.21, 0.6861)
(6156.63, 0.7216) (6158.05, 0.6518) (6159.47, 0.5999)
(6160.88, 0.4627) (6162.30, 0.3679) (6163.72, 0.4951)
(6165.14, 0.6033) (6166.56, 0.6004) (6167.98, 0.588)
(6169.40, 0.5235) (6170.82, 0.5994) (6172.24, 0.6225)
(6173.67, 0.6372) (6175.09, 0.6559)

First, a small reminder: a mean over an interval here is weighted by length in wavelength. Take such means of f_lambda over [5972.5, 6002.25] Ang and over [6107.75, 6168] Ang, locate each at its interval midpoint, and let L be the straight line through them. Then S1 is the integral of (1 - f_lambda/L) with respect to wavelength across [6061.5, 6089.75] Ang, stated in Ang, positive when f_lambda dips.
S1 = -1.6 Ang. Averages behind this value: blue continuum 0.658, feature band 0.681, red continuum 0.636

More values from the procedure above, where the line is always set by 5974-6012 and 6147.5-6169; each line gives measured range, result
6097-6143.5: -2.4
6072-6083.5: -0.8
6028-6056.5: -1.9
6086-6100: -1.1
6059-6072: -1.1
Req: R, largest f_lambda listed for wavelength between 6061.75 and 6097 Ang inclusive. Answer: 0.7615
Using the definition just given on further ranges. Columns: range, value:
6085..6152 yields 0.7314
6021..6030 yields 0.6908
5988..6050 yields 0.725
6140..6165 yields 0.7216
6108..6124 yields 0.7068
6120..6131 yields 0.6977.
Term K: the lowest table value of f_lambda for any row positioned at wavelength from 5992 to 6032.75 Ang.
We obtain 0.6029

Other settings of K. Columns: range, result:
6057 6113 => 0.5165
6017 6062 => 0.5912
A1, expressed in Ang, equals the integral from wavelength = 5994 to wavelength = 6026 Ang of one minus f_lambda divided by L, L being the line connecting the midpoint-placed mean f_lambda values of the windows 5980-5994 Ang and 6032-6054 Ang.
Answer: 1.3 Ang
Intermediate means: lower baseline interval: 0.673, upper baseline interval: 0.691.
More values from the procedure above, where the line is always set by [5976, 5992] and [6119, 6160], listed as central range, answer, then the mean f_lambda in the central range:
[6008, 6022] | 0.1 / 0.655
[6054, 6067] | -0.2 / 0.666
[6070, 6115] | -1.5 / 0.673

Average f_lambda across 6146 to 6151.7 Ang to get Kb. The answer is 0.675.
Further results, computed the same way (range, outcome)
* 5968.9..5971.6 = 0.699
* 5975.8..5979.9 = 0.625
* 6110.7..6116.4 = 0.671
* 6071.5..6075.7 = 0.679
